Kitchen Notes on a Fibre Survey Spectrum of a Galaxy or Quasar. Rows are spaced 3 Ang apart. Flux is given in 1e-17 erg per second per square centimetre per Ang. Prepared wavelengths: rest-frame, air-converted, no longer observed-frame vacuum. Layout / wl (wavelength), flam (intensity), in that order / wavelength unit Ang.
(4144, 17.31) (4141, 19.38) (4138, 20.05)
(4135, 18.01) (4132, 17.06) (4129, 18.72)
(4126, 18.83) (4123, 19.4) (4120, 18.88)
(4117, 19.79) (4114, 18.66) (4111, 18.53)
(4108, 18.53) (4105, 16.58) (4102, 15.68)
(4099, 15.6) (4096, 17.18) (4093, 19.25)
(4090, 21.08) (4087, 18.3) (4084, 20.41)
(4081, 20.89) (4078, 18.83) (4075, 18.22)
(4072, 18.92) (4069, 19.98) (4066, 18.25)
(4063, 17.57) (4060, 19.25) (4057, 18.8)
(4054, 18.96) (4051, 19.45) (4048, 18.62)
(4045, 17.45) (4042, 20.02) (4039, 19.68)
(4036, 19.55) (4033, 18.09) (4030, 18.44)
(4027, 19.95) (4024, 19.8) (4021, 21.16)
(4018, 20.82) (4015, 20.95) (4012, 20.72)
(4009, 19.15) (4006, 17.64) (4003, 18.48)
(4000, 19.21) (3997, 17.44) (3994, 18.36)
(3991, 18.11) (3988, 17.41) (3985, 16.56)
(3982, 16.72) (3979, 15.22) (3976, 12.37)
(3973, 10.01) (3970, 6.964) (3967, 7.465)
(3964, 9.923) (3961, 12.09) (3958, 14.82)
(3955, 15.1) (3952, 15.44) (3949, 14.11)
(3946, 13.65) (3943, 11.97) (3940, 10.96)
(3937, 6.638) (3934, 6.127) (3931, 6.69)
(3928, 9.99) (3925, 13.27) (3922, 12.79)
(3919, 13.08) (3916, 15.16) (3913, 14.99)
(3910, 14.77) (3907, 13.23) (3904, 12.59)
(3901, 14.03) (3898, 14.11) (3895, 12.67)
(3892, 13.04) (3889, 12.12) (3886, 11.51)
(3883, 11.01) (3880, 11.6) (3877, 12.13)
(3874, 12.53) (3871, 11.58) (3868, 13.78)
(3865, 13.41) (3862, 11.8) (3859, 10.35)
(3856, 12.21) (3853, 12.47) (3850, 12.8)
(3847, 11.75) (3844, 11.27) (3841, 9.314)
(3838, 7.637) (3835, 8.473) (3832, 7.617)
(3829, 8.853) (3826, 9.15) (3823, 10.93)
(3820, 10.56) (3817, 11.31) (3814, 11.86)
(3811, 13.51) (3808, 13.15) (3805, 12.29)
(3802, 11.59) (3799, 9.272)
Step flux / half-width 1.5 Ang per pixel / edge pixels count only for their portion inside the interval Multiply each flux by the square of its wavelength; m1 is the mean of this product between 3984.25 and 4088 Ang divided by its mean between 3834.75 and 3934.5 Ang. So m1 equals 1.71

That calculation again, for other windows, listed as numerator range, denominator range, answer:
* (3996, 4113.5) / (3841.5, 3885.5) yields 1.74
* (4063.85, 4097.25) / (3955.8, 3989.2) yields 1.59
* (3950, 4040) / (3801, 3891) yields 1.58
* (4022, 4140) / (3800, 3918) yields 1.76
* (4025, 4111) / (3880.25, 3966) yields 1.63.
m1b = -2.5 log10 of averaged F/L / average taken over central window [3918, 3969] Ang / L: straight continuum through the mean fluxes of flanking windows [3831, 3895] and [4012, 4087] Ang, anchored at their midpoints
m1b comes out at 0.29 mag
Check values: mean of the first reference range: 11.4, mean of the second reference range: 19.3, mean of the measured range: 11.4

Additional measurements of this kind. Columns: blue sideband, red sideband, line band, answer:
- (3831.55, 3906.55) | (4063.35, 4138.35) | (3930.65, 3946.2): 0.446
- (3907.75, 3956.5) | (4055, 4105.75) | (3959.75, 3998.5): 0.043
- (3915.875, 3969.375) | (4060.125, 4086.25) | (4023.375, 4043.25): -0.154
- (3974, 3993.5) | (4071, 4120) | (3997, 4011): -0.129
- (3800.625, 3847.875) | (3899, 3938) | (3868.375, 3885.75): -0.054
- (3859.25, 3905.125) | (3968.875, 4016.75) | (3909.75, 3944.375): 0.245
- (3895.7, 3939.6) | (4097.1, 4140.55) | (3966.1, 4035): -0.171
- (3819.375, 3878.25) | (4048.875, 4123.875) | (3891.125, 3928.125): -0.049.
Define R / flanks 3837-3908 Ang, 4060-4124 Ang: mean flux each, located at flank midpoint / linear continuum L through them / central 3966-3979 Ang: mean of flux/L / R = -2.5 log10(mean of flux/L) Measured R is 0.45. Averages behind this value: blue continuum 12.1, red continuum 18.6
